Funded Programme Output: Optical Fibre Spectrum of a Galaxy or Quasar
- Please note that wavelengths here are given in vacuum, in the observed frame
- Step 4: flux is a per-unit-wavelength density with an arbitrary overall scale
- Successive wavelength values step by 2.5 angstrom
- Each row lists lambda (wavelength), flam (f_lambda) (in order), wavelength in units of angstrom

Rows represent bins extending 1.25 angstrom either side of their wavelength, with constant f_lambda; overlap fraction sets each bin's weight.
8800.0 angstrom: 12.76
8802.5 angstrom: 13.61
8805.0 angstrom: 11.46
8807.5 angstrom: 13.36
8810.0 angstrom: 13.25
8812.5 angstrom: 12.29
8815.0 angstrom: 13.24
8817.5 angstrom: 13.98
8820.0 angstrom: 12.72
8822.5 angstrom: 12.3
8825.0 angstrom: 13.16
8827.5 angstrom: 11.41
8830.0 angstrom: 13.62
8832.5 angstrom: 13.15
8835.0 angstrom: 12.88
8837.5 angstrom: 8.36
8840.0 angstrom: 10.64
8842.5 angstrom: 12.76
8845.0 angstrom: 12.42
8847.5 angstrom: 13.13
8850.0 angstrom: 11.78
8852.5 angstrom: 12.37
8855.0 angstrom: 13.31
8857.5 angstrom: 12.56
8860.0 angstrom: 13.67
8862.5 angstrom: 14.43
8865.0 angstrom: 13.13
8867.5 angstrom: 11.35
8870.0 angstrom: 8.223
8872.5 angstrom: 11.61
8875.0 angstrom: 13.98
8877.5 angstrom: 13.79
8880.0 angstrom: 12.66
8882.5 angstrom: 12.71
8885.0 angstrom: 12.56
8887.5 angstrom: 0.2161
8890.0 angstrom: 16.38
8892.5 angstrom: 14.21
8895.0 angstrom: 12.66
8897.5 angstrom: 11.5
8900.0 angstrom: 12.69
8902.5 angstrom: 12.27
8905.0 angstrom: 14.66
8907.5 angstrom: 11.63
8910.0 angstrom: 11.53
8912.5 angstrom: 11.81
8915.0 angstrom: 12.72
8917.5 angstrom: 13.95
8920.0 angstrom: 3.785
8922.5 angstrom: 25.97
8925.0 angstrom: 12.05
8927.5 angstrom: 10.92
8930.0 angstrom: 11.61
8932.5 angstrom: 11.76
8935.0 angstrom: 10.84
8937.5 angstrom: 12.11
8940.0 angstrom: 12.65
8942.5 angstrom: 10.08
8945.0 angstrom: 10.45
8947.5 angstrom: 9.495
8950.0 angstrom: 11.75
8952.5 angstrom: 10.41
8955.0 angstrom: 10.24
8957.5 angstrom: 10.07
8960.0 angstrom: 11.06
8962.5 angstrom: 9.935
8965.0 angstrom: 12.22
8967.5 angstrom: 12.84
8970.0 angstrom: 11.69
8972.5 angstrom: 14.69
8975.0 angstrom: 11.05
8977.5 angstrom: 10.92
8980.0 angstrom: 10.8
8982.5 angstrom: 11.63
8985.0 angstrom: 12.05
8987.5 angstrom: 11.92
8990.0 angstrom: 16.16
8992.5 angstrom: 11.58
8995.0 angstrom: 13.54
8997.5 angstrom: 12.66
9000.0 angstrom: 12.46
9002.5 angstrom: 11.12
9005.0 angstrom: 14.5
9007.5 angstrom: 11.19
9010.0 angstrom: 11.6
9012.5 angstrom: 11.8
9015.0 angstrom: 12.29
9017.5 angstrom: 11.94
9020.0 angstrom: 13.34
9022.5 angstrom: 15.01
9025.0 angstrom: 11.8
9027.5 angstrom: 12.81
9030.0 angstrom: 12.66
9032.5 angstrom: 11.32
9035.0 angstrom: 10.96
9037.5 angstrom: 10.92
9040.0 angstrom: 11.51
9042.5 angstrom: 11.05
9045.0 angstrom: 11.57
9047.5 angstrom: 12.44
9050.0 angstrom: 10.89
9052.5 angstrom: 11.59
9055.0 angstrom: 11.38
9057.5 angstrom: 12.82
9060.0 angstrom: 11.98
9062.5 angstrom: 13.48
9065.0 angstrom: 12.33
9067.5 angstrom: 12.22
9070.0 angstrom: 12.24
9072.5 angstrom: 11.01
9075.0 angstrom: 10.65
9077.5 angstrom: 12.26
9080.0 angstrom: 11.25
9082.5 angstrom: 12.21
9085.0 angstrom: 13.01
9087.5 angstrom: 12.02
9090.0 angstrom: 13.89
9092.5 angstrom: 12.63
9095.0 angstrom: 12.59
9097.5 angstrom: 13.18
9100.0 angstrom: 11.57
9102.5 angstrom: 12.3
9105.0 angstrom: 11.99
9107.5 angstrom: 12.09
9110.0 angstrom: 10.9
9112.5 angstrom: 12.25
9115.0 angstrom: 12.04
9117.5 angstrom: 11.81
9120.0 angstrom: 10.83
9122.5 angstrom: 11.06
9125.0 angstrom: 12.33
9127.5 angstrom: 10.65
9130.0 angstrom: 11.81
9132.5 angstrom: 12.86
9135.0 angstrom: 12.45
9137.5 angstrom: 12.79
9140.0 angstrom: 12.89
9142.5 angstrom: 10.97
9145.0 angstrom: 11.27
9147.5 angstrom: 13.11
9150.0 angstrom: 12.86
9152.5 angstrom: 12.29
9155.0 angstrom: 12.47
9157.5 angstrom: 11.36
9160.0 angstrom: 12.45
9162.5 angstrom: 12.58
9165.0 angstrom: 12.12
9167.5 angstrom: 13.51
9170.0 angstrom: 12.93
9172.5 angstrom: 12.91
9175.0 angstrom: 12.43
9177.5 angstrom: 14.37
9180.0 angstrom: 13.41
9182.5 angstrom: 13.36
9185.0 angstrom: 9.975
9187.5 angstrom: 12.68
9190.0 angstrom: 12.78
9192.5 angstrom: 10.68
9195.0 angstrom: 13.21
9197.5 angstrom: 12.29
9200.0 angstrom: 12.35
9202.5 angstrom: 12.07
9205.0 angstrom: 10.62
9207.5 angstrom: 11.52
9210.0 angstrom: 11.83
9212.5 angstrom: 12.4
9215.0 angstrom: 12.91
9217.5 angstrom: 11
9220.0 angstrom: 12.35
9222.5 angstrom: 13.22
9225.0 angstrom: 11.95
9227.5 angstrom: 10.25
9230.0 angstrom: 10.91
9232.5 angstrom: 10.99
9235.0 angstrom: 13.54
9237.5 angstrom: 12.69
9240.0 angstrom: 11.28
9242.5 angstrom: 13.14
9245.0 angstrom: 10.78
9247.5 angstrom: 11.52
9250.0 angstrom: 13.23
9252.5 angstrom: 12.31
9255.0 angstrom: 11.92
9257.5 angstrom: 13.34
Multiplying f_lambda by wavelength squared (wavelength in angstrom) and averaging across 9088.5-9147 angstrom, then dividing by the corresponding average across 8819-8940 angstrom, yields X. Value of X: 1.03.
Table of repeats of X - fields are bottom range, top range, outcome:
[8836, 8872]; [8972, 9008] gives 1.06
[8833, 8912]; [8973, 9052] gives 1.03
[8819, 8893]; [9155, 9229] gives 1.09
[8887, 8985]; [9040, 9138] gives 1.05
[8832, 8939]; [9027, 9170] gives 1.03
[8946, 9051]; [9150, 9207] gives 1.08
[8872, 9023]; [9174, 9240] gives 1.06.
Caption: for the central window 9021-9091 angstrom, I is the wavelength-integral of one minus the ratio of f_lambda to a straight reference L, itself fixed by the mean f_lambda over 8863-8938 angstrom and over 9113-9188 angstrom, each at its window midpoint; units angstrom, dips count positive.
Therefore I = 1.2 angstrom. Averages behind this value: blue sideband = 12.2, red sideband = 12.3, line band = 12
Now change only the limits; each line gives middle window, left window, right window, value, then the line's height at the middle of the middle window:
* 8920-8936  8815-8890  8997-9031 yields -1.1 angstrom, 12.3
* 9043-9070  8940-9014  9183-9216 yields -0.5 angstrom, 11.8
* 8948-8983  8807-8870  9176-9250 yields 2.9 angstrom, 12.4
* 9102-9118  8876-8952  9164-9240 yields 0.4 angstrom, 12.2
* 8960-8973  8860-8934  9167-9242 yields 0.3 angstrom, 12.3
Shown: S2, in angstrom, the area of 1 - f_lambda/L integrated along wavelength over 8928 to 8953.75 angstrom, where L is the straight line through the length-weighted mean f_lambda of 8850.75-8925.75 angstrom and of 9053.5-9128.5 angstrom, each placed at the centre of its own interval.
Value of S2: 2.6 angstrom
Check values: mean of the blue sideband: 12.5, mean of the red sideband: 12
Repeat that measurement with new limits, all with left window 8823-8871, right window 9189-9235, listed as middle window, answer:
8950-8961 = 1.42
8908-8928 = -1.13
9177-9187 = -0.61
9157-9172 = -0.79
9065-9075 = 0.24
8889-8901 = -1.22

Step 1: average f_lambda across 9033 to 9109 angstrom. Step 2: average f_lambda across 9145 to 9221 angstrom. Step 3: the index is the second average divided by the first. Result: 1.03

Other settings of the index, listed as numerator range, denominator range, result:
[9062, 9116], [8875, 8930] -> 0.98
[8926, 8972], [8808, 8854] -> 0.90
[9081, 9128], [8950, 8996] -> 1.02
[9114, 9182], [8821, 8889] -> 1.03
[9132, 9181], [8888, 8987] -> 1.05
